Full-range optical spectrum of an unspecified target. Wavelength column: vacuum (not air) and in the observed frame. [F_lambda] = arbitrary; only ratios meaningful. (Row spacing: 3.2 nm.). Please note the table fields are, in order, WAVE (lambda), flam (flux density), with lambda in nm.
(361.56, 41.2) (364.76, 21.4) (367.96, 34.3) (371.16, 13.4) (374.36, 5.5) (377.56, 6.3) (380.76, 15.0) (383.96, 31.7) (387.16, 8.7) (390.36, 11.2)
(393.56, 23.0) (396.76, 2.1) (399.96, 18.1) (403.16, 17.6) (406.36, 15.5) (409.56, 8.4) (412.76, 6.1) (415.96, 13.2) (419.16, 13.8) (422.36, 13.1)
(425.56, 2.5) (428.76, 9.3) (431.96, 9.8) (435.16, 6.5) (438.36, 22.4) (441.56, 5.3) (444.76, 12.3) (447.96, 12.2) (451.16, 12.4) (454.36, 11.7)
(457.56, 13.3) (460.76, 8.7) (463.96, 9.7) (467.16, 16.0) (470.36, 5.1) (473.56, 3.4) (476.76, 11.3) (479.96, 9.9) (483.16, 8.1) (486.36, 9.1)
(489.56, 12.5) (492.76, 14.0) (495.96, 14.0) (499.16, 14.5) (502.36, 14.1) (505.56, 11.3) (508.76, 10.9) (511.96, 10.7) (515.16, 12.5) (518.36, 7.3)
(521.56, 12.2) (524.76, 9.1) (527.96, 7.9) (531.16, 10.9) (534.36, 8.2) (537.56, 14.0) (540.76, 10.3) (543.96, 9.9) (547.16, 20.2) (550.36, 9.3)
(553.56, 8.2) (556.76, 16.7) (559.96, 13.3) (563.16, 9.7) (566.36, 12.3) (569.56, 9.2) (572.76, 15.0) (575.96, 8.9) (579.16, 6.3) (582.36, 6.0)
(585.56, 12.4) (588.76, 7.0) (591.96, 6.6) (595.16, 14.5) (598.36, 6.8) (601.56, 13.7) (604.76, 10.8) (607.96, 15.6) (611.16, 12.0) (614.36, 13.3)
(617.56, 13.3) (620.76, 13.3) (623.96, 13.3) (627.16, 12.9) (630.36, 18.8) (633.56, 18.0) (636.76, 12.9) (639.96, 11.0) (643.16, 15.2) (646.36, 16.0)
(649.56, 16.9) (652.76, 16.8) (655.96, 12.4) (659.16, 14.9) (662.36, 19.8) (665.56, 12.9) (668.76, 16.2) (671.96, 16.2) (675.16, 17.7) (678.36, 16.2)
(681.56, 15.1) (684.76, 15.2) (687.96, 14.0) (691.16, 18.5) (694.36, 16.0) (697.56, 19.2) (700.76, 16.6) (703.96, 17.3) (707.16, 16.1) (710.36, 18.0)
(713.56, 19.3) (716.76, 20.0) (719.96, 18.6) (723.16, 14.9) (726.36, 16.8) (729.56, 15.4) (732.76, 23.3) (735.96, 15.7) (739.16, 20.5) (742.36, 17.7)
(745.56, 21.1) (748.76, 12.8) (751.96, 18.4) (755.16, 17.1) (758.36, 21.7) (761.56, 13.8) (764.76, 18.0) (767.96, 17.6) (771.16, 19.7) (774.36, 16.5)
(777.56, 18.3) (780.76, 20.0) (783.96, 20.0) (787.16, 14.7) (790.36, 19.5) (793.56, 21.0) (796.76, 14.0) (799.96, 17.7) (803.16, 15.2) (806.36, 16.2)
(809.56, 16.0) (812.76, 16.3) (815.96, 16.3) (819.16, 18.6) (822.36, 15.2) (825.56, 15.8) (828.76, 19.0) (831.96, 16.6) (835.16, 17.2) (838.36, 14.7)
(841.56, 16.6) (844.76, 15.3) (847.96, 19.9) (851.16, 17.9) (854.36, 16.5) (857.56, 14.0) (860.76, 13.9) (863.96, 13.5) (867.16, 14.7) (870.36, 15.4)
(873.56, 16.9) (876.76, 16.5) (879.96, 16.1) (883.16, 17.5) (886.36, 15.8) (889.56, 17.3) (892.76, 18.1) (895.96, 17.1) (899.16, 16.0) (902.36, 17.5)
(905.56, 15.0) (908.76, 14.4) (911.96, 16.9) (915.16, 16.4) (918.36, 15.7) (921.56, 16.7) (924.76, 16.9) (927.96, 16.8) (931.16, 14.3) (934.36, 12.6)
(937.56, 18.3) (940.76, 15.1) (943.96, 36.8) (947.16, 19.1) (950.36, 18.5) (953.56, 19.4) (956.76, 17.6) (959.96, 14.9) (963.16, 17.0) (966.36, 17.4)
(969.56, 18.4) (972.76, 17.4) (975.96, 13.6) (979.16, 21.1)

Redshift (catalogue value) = 0.56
